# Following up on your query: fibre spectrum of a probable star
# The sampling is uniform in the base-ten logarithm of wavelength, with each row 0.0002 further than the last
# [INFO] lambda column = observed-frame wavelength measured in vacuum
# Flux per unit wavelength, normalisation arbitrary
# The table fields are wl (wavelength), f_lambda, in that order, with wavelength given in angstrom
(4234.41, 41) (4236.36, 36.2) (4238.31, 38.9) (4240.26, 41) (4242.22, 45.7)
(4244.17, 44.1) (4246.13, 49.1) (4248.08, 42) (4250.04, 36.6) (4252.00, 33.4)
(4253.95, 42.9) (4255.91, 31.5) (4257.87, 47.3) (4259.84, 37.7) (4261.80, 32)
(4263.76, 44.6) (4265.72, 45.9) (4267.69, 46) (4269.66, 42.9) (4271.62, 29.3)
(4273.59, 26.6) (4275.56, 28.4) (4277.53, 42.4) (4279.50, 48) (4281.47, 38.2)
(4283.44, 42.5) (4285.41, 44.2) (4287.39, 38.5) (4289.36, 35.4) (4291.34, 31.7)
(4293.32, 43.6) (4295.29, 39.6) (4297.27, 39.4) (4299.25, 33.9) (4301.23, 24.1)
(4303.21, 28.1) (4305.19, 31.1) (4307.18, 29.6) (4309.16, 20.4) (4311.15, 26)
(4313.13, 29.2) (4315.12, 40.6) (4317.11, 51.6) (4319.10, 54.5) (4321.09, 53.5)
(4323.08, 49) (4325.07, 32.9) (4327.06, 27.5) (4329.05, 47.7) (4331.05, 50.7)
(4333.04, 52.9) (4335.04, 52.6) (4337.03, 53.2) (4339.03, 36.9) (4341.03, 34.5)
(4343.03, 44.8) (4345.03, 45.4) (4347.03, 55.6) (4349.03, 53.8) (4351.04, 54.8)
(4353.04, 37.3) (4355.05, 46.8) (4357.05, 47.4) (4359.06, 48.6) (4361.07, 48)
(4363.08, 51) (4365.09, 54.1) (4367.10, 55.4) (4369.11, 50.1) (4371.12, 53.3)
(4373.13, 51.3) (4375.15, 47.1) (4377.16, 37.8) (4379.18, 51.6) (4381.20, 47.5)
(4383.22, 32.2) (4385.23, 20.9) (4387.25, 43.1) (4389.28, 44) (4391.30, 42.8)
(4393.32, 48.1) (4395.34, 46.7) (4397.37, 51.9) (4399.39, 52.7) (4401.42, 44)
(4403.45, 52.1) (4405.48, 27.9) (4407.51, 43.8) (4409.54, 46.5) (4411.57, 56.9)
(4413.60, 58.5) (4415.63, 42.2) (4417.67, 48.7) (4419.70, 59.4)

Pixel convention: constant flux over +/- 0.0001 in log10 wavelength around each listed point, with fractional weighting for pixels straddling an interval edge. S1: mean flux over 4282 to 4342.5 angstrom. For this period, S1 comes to 39.2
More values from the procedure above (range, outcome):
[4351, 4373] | 49.6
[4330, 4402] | 46.9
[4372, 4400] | 44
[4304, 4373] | 44.8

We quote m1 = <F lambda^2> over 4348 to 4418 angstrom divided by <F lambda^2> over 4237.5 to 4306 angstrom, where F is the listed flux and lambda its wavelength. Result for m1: 1.28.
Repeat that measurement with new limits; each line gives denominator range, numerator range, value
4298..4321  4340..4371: 1.44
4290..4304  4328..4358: 1.41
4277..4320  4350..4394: 1.29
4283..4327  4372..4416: 1.27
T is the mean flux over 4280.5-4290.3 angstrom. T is 39.8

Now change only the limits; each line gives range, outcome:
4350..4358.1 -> 46.6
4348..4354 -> 48.7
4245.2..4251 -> 42.5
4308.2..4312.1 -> 23.2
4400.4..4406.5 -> 41.3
